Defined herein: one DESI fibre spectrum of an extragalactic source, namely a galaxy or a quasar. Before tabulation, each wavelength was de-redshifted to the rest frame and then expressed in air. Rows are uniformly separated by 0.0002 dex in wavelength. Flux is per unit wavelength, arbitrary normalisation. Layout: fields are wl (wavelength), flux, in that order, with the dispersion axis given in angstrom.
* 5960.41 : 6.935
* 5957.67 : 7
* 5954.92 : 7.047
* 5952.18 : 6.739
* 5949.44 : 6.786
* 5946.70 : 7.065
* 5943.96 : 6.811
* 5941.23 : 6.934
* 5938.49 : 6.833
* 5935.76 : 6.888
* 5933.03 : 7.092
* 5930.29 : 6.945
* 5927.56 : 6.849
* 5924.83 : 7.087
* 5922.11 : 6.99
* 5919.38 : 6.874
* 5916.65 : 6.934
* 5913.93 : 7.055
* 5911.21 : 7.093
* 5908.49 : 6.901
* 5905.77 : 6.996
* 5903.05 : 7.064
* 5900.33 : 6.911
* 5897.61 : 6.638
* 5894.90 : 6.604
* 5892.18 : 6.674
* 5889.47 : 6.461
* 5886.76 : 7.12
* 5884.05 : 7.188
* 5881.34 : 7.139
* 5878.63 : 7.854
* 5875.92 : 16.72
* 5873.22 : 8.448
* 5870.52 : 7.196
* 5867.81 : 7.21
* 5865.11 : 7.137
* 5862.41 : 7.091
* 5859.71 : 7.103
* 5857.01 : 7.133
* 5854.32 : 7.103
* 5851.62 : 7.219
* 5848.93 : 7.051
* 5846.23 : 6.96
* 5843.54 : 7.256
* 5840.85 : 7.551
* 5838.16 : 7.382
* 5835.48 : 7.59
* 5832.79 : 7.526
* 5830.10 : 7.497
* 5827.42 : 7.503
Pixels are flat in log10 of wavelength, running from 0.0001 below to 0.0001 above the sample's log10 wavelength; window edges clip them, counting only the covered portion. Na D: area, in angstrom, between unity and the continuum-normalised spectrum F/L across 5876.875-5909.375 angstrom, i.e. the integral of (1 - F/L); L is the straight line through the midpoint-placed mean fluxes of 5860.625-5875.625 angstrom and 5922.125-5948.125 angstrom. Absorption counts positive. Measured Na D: 2.4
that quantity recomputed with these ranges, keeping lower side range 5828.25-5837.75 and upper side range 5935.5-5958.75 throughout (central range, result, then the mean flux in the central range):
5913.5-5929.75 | 0.2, 6.96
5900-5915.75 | 0.2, 7.01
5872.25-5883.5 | -4.0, 9.89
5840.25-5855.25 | 0.5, 7.17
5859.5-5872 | 0.3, 7.16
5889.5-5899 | 0.8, 6.61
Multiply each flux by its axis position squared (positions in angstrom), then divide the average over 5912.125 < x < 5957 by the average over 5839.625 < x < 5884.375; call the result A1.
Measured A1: 0.90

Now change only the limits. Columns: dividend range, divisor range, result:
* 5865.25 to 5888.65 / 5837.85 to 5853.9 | 1.19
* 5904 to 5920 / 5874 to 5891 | 0.81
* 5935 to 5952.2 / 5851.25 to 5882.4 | 0.87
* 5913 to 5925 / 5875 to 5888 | 0.79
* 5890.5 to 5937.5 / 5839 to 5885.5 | 0.90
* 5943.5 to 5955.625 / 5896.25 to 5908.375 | 1.01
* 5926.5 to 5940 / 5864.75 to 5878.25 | 0.75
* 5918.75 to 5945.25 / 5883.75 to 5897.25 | 1.04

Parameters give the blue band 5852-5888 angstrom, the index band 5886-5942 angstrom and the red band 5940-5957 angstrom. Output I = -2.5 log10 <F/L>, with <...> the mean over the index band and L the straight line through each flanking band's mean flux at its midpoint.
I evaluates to 0.07 mag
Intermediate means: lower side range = 8.02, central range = 6.9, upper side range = 6.9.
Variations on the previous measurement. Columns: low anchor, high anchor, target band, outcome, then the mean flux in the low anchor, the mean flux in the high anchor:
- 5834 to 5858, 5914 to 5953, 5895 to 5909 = 0.03 mag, 7.25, 6.92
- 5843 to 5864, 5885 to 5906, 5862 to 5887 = -0.21 mag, 7.11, 6.81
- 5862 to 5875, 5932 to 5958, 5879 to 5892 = 0.08 mag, 7.75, 6.91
